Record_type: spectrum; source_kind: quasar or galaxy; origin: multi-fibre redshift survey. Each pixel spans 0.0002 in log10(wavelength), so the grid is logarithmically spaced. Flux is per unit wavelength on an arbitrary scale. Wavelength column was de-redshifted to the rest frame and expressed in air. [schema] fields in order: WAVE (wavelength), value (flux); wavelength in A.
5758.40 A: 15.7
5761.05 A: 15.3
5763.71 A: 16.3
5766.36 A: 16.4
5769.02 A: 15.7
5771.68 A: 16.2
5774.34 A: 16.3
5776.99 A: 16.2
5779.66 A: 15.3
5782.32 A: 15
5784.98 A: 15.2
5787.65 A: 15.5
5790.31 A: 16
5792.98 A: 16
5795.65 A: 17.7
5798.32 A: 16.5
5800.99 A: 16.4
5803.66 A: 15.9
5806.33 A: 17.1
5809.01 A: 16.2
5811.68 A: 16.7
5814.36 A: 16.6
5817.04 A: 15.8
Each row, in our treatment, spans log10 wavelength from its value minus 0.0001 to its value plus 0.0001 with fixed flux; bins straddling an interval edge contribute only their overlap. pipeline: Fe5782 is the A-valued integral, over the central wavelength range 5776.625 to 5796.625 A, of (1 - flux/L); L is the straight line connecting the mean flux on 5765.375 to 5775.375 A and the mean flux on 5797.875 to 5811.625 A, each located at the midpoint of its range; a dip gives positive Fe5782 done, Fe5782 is 0.6 A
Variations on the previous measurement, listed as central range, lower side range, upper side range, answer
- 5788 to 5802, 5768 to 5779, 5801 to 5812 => -0.1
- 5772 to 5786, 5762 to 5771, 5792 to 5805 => 0.5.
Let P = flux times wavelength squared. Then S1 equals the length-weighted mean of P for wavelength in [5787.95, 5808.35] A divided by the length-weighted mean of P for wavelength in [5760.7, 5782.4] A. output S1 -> 1.0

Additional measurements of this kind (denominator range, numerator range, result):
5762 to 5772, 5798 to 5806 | 1.03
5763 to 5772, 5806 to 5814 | 1.04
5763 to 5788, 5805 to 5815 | 1.07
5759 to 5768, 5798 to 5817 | 1.05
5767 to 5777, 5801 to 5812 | 1.03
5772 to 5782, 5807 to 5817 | 1.05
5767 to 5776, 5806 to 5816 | 1.04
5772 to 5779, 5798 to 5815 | 1.03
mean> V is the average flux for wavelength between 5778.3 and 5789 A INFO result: 15.2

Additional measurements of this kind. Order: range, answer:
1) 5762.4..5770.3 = 16.1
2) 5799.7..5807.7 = 16.5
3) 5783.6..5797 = 16.1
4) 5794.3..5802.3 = 16.9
